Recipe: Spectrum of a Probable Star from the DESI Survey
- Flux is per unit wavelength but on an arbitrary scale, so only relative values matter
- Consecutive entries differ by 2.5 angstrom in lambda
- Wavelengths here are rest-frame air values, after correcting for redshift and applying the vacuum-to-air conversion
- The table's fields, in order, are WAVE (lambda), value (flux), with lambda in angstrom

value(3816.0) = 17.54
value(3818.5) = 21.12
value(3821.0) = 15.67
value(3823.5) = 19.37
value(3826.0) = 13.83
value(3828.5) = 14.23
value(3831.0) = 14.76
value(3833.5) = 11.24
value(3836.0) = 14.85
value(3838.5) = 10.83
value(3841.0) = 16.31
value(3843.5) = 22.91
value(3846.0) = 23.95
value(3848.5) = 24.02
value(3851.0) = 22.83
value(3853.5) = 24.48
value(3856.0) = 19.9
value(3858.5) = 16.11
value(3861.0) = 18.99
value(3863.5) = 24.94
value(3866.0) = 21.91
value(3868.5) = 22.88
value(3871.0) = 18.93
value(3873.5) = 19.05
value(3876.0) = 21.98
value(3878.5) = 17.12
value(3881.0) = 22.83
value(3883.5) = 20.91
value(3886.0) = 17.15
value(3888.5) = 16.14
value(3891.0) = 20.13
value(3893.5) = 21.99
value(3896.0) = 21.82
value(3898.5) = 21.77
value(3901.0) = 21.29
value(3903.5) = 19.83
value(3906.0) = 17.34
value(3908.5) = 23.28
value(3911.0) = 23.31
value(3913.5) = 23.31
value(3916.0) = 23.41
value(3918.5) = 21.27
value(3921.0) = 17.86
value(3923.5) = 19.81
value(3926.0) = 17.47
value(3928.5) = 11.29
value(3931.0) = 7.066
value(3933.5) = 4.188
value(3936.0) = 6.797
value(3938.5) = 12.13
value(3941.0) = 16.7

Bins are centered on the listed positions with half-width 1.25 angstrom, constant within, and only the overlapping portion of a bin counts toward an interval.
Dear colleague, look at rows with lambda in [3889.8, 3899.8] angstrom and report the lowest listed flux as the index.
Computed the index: 20.13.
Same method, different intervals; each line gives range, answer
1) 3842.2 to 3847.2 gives 22.91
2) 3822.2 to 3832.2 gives 13.83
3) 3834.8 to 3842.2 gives 10.83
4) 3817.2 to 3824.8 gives 15.67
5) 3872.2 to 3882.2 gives 17.12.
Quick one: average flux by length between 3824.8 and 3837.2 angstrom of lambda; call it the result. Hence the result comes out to 13.8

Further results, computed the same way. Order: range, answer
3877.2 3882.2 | 20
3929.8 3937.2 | 6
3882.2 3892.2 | 18.6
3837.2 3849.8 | 19.6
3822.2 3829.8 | 15.8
